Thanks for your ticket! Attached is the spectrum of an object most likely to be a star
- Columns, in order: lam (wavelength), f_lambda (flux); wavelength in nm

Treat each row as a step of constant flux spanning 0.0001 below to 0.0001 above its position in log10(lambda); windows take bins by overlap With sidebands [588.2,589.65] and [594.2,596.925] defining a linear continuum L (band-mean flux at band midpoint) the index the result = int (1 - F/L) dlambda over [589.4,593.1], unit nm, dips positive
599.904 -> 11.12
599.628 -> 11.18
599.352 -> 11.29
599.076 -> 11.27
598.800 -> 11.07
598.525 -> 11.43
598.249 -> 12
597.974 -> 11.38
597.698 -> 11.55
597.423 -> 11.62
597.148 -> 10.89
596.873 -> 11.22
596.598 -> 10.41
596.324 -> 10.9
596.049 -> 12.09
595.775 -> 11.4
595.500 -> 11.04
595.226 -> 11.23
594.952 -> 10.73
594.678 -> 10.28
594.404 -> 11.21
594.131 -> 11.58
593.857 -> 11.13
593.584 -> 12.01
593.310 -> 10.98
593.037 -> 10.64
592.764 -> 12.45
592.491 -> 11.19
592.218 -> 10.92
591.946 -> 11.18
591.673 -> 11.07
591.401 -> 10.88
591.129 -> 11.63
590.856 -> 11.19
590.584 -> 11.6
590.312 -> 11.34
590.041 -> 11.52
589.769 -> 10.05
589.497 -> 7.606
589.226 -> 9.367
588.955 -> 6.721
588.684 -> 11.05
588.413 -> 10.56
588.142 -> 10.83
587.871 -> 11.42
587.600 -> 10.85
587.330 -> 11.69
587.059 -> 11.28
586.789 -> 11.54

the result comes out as -0.43 nm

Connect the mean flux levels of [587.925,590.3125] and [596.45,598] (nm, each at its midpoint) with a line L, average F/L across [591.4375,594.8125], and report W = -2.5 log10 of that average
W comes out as -0.07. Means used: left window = 9.87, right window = 11.2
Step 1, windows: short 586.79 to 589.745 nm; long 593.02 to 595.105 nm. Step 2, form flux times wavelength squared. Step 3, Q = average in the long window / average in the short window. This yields 1.1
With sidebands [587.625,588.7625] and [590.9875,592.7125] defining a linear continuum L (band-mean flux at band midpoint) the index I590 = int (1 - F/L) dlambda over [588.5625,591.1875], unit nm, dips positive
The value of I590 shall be 0.22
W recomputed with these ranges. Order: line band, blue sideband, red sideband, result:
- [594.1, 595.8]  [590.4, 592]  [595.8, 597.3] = 0.015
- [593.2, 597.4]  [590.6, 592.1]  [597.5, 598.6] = 0.028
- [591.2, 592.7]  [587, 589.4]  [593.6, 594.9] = -0.032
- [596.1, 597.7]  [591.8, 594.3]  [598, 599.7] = 0.025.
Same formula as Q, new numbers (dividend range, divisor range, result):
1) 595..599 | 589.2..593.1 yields 1.06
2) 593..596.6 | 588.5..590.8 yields 1.14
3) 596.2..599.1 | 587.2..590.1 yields 1.15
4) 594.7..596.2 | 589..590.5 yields 1.16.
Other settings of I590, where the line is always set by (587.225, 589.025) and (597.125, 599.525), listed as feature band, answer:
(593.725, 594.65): -0.01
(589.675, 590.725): -0.04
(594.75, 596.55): 0.00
